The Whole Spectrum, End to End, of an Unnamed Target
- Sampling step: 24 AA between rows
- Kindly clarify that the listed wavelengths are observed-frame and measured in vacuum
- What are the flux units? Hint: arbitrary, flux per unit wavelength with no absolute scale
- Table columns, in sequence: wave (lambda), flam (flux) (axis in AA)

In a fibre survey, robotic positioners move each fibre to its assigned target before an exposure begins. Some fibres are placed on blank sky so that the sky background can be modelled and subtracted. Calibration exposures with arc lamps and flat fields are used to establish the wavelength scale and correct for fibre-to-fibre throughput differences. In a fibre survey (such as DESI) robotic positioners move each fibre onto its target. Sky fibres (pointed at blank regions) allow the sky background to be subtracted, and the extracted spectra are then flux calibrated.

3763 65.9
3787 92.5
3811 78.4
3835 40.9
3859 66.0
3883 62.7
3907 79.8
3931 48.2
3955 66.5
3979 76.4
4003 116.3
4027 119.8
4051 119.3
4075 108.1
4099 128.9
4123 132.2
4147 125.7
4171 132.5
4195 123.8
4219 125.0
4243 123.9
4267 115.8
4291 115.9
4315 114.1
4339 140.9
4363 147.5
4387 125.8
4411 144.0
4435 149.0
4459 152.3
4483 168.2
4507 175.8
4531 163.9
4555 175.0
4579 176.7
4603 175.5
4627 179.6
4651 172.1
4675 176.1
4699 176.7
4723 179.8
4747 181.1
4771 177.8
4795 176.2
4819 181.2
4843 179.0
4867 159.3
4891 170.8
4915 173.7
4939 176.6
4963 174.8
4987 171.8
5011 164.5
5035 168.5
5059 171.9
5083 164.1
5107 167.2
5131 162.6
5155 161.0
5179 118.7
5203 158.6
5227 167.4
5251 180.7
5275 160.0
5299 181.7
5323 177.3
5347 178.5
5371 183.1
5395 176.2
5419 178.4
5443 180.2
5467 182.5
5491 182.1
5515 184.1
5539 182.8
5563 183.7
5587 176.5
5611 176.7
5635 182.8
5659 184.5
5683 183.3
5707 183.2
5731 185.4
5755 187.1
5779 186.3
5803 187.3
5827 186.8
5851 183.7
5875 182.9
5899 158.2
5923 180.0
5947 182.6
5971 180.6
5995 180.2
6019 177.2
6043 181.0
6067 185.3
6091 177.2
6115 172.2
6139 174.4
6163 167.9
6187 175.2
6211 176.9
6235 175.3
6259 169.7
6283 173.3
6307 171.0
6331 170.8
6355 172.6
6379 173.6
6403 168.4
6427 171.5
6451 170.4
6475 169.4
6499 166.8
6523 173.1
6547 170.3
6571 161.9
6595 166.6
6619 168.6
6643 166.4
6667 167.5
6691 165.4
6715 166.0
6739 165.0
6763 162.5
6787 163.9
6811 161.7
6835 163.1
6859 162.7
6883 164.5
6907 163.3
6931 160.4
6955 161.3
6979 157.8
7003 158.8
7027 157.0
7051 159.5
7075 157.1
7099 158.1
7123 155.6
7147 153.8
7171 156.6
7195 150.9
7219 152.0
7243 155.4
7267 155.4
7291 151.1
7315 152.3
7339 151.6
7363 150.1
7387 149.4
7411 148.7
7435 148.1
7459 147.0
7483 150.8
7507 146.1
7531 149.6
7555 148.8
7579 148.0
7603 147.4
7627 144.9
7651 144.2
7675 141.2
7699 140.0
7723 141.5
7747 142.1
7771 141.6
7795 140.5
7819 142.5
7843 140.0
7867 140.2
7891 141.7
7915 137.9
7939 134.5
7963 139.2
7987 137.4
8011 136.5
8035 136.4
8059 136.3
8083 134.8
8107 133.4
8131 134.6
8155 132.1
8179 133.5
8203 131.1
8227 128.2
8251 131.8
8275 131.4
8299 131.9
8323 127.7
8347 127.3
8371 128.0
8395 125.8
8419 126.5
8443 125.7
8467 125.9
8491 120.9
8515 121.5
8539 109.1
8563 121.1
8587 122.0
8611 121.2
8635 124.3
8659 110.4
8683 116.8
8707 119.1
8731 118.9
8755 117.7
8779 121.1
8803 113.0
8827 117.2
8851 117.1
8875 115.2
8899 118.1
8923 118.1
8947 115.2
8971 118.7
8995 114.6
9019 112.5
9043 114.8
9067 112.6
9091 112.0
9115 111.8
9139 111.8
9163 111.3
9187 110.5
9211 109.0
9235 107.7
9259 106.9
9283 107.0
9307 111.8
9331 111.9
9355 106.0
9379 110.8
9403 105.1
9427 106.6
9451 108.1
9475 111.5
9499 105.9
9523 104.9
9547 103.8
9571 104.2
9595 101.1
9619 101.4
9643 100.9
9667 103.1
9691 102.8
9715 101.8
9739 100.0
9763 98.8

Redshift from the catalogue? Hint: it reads 0.00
